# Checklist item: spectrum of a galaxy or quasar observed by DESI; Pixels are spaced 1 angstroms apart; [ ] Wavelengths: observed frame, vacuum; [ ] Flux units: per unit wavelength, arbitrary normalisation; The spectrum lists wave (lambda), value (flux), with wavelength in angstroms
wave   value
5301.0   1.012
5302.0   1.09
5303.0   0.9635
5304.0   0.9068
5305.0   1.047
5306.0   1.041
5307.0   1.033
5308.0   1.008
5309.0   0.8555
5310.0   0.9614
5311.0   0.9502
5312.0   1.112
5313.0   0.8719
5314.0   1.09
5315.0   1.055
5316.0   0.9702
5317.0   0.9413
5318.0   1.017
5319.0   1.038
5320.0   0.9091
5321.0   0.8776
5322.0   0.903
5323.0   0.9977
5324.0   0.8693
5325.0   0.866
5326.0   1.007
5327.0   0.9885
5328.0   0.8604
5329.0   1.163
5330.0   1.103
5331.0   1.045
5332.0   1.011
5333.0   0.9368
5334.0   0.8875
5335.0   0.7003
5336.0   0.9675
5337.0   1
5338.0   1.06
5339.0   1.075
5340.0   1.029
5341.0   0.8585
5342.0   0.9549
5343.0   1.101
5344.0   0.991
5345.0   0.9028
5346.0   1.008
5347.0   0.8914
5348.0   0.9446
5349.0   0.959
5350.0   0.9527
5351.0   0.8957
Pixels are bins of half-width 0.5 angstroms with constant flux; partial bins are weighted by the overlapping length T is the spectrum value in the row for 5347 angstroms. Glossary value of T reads 0.8914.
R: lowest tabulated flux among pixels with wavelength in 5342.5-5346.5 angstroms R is 0.9028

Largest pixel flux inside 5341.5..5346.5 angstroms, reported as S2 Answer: 1.101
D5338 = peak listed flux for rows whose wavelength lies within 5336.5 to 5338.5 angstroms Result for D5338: 1.06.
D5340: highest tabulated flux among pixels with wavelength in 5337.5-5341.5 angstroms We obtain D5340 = 1.075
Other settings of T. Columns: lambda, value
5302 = 1.09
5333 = 0.9368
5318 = 1.017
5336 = 0.9675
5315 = 1.055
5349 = 0.959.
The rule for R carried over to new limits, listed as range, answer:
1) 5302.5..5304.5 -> 0.9068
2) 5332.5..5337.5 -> 0.7003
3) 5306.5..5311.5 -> 0.8555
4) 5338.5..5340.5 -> 1.029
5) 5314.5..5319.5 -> 0.9413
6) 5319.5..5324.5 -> 0.8693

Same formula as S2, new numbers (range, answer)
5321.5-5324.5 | 0.9977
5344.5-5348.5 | 1.008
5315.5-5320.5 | 1.038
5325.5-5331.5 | 1.163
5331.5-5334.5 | 1.011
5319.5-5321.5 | 0.9091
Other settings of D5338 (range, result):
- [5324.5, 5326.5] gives 1.007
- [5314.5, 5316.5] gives 1.055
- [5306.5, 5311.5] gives 1.033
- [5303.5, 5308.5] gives 1.047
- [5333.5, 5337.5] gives 1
